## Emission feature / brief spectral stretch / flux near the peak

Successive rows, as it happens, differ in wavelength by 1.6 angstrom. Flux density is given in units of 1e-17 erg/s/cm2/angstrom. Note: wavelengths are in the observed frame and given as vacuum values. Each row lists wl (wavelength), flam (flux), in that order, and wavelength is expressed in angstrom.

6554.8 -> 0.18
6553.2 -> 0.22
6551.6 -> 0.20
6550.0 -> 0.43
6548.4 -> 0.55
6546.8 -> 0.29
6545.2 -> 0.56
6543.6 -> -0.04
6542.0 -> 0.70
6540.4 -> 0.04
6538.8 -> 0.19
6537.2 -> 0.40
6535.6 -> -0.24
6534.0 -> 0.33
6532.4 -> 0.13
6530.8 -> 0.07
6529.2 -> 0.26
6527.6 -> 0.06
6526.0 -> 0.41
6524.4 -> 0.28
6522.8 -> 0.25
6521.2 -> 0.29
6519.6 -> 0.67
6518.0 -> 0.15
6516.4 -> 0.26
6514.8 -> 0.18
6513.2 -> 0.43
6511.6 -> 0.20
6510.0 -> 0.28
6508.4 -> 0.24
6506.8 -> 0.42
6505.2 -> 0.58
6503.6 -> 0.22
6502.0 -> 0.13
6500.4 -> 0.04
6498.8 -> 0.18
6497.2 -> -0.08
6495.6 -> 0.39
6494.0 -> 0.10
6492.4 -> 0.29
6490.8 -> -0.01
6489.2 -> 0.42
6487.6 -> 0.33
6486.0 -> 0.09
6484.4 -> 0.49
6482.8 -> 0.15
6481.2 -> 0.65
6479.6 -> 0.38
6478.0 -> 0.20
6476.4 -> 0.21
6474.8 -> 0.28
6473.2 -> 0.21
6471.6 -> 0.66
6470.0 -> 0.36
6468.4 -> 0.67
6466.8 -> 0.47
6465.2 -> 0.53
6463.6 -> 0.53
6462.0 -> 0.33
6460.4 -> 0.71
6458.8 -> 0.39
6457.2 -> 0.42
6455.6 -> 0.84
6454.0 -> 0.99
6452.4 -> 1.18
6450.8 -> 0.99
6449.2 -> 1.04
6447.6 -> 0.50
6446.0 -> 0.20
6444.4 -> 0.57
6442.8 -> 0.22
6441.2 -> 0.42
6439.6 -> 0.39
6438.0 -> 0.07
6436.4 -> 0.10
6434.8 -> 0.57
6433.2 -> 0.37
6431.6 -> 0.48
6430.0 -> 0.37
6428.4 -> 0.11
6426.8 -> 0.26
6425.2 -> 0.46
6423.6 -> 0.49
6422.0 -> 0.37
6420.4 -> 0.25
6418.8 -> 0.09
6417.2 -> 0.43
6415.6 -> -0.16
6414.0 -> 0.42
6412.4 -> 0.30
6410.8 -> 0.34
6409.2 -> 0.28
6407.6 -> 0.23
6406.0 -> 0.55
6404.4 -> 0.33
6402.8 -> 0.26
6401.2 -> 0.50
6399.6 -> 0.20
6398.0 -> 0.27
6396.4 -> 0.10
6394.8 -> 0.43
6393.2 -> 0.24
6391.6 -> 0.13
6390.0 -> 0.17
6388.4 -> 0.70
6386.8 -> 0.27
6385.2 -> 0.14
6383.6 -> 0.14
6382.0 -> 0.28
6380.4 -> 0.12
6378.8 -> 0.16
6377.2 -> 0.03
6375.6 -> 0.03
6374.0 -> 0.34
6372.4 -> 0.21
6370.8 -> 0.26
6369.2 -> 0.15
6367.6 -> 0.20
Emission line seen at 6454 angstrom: Mg II 2798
